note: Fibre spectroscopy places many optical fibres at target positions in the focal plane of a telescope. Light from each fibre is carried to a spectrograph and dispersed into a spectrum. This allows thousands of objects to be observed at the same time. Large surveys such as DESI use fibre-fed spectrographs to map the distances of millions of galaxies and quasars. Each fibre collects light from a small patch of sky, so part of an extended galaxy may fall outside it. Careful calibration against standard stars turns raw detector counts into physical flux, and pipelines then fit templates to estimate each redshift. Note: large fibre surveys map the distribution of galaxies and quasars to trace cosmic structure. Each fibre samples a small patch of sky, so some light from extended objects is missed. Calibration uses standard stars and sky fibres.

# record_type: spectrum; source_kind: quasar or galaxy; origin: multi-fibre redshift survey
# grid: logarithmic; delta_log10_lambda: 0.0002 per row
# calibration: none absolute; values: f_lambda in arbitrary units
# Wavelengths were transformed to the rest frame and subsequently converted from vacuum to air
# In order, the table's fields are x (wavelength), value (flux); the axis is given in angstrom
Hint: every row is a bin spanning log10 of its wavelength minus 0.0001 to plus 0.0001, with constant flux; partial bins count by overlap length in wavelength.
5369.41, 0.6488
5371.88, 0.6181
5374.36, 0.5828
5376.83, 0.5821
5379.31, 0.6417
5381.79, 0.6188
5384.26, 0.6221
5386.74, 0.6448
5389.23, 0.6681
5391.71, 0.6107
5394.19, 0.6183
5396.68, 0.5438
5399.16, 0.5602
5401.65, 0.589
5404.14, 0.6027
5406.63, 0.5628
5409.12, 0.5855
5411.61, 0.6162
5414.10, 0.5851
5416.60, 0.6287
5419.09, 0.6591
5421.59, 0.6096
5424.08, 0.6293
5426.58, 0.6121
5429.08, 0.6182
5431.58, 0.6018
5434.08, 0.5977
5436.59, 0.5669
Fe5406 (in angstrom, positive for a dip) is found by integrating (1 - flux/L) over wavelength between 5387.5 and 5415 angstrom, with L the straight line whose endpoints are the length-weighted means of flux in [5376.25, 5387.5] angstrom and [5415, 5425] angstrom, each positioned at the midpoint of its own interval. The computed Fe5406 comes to 1.37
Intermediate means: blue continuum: 0.623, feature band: 0.596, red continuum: 0.63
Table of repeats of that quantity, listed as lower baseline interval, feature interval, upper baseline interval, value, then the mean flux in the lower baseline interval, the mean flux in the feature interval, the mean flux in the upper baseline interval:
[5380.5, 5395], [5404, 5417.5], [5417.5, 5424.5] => 0.8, 0.631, 0.595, 0.634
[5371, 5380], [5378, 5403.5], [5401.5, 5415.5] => -0.6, 0.603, 0.611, 0.591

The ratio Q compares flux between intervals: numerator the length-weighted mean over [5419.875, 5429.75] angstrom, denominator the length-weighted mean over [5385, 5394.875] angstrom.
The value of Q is 1.0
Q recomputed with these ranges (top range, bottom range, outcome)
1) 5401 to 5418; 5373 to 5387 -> 0.97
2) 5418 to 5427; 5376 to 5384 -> 1.02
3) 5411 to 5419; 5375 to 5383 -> 1.01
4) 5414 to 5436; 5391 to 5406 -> 1.05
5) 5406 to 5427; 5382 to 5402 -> 1.00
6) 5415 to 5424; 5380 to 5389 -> 0.99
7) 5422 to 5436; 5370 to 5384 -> 1.00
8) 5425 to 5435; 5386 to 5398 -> 0.99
